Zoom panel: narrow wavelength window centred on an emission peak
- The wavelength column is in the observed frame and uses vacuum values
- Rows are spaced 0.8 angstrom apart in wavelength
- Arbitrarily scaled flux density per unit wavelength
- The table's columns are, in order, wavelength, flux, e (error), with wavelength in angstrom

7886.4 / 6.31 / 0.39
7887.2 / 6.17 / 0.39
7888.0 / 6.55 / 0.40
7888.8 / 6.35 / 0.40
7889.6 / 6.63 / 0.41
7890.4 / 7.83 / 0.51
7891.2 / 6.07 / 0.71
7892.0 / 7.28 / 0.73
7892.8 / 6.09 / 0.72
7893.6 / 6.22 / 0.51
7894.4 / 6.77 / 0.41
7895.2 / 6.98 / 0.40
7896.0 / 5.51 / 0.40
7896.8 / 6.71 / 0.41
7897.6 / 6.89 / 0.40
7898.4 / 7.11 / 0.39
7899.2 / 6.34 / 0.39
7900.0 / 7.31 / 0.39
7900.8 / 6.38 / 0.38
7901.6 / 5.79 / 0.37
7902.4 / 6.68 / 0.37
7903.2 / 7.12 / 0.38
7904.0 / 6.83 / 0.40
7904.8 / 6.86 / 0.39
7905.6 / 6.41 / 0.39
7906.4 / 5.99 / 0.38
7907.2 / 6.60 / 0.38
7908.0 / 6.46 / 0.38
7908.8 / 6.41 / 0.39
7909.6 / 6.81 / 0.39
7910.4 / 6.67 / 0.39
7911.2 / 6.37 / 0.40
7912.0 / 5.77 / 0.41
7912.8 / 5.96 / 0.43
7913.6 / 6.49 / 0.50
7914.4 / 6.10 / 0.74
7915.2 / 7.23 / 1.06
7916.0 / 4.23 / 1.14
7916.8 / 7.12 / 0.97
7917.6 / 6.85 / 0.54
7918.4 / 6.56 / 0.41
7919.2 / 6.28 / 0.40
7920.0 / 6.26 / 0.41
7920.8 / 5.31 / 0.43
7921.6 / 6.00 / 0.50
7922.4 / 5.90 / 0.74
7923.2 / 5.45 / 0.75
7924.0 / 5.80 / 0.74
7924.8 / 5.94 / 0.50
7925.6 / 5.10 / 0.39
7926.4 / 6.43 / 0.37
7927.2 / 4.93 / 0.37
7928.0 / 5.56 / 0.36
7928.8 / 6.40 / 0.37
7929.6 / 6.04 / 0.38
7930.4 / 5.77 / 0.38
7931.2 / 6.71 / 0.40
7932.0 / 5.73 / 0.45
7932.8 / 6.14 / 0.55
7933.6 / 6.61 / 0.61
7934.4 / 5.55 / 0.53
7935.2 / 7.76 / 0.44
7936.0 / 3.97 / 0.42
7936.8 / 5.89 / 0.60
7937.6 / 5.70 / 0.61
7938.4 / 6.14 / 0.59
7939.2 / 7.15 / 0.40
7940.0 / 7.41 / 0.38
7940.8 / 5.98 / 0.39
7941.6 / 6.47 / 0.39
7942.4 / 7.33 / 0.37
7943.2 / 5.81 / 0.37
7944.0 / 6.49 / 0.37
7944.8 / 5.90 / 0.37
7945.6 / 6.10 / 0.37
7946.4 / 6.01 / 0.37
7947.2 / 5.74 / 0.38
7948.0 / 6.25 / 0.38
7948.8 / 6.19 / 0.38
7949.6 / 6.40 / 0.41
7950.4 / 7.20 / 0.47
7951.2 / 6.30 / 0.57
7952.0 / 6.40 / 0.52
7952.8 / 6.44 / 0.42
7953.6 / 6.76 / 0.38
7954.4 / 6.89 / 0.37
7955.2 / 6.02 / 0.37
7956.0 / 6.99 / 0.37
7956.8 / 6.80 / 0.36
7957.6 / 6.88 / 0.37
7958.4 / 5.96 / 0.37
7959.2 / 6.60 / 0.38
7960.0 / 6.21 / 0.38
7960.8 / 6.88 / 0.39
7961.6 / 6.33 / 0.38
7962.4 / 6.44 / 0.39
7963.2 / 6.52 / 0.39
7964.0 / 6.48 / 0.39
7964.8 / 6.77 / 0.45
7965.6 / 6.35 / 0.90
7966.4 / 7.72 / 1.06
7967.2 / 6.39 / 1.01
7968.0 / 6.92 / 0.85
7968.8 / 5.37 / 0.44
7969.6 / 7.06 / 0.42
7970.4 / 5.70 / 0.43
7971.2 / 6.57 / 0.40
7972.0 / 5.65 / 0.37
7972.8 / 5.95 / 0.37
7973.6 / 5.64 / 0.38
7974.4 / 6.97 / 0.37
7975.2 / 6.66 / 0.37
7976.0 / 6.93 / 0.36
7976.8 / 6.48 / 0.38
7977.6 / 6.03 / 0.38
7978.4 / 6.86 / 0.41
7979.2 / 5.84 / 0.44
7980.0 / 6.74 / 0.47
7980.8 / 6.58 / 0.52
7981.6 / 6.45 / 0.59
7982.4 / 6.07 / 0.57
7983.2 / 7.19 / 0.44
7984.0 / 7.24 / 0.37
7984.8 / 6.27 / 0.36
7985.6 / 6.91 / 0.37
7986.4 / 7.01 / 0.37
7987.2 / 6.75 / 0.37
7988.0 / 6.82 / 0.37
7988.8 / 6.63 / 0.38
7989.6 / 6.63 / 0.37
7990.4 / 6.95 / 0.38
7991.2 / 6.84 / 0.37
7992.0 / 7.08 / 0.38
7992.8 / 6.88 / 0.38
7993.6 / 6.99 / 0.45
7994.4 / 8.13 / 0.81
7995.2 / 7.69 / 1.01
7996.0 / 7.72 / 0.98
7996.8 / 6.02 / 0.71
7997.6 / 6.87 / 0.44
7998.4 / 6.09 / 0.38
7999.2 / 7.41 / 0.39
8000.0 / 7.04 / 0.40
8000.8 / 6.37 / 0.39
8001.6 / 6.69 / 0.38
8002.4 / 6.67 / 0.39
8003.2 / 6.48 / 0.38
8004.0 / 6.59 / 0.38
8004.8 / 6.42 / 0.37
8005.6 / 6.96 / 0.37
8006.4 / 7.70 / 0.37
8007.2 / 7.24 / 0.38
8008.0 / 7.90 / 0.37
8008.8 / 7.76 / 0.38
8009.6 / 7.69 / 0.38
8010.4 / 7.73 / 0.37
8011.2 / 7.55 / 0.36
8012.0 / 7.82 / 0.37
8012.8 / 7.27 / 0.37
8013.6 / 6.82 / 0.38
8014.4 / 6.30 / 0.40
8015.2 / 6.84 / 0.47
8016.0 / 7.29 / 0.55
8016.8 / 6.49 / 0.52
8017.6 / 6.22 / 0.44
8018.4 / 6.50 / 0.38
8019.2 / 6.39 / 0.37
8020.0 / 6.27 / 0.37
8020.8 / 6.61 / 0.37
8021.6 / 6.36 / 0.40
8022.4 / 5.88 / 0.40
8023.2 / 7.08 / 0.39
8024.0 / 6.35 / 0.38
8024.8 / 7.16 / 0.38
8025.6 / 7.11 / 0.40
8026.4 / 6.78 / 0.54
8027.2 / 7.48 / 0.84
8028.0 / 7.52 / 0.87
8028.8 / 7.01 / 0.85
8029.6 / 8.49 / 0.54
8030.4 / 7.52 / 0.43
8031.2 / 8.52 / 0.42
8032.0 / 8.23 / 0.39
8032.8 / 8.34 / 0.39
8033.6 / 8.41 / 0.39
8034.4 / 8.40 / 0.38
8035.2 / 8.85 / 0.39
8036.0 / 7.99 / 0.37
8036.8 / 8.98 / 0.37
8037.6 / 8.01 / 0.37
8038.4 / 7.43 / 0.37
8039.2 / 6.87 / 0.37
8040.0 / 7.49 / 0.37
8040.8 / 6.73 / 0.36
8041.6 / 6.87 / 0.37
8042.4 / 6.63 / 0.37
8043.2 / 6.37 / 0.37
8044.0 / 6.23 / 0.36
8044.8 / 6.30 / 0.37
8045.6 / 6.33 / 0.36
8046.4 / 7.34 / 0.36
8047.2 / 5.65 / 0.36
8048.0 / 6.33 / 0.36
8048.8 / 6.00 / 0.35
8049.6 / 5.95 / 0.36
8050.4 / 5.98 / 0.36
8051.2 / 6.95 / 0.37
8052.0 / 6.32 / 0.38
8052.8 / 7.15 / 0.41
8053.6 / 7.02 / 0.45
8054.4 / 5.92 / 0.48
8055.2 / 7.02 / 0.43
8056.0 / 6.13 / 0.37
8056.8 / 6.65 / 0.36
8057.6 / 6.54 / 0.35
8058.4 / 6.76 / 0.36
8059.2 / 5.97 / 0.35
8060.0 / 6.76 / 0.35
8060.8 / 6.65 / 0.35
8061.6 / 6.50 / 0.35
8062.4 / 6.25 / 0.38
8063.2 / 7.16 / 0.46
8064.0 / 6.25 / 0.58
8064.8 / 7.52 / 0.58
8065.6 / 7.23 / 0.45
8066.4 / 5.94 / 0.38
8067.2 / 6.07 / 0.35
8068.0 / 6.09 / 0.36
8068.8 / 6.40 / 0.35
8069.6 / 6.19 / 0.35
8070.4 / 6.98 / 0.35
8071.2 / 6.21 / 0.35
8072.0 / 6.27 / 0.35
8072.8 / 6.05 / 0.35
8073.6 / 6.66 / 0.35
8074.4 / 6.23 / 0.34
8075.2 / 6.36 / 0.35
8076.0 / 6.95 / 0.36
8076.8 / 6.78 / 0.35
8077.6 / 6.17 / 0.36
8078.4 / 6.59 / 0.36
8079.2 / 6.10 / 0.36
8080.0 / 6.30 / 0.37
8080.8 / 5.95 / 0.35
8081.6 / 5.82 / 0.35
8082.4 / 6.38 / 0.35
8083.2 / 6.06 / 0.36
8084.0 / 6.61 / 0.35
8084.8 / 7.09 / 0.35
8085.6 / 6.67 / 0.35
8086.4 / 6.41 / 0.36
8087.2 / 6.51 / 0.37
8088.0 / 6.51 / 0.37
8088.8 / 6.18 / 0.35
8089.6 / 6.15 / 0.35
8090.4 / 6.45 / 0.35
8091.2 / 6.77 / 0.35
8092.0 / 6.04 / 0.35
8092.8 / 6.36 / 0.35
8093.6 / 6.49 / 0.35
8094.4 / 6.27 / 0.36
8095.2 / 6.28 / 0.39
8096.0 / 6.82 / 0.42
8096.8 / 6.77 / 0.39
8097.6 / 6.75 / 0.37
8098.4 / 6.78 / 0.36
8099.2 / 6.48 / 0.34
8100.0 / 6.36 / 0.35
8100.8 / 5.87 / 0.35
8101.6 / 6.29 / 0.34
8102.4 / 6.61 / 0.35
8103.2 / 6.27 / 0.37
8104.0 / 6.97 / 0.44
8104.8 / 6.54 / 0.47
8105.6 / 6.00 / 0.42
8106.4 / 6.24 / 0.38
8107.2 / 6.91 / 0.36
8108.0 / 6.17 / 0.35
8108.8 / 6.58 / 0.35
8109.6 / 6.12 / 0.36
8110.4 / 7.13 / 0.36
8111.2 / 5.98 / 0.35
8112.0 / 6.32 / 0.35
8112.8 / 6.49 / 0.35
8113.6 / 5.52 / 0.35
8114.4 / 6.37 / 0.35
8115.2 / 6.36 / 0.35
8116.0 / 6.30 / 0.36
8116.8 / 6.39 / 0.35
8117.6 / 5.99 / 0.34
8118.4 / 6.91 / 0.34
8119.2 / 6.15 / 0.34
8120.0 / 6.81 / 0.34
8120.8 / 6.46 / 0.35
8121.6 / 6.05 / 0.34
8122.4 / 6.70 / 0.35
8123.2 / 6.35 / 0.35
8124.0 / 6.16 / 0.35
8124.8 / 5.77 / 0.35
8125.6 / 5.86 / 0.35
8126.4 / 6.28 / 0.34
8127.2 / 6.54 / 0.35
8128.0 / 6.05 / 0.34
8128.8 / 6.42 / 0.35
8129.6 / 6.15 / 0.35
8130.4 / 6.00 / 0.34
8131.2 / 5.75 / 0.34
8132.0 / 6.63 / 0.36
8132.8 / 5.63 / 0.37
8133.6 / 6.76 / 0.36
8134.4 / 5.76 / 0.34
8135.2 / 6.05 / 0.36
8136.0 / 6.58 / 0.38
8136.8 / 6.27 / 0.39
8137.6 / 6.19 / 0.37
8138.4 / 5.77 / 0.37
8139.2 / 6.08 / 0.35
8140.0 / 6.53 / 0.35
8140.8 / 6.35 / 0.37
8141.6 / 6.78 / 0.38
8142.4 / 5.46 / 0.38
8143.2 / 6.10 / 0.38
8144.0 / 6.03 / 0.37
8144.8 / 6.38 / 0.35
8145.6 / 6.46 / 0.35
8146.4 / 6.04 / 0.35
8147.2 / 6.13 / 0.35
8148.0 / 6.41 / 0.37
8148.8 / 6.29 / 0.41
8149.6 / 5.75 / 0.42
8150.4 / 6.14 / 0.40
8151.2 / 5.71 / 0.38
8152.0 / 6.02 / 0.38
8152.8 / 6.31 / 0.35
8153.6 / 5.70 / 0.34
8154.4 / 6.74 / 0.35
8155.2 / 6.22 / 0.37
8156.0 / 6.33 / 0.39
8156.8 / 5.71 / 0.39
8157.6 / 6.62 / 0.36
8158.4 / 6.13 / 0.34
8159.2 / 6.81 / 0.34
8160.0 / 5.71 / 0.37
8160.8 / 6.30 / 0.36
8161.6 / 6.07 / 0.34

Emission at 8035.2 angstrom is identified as [N II]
